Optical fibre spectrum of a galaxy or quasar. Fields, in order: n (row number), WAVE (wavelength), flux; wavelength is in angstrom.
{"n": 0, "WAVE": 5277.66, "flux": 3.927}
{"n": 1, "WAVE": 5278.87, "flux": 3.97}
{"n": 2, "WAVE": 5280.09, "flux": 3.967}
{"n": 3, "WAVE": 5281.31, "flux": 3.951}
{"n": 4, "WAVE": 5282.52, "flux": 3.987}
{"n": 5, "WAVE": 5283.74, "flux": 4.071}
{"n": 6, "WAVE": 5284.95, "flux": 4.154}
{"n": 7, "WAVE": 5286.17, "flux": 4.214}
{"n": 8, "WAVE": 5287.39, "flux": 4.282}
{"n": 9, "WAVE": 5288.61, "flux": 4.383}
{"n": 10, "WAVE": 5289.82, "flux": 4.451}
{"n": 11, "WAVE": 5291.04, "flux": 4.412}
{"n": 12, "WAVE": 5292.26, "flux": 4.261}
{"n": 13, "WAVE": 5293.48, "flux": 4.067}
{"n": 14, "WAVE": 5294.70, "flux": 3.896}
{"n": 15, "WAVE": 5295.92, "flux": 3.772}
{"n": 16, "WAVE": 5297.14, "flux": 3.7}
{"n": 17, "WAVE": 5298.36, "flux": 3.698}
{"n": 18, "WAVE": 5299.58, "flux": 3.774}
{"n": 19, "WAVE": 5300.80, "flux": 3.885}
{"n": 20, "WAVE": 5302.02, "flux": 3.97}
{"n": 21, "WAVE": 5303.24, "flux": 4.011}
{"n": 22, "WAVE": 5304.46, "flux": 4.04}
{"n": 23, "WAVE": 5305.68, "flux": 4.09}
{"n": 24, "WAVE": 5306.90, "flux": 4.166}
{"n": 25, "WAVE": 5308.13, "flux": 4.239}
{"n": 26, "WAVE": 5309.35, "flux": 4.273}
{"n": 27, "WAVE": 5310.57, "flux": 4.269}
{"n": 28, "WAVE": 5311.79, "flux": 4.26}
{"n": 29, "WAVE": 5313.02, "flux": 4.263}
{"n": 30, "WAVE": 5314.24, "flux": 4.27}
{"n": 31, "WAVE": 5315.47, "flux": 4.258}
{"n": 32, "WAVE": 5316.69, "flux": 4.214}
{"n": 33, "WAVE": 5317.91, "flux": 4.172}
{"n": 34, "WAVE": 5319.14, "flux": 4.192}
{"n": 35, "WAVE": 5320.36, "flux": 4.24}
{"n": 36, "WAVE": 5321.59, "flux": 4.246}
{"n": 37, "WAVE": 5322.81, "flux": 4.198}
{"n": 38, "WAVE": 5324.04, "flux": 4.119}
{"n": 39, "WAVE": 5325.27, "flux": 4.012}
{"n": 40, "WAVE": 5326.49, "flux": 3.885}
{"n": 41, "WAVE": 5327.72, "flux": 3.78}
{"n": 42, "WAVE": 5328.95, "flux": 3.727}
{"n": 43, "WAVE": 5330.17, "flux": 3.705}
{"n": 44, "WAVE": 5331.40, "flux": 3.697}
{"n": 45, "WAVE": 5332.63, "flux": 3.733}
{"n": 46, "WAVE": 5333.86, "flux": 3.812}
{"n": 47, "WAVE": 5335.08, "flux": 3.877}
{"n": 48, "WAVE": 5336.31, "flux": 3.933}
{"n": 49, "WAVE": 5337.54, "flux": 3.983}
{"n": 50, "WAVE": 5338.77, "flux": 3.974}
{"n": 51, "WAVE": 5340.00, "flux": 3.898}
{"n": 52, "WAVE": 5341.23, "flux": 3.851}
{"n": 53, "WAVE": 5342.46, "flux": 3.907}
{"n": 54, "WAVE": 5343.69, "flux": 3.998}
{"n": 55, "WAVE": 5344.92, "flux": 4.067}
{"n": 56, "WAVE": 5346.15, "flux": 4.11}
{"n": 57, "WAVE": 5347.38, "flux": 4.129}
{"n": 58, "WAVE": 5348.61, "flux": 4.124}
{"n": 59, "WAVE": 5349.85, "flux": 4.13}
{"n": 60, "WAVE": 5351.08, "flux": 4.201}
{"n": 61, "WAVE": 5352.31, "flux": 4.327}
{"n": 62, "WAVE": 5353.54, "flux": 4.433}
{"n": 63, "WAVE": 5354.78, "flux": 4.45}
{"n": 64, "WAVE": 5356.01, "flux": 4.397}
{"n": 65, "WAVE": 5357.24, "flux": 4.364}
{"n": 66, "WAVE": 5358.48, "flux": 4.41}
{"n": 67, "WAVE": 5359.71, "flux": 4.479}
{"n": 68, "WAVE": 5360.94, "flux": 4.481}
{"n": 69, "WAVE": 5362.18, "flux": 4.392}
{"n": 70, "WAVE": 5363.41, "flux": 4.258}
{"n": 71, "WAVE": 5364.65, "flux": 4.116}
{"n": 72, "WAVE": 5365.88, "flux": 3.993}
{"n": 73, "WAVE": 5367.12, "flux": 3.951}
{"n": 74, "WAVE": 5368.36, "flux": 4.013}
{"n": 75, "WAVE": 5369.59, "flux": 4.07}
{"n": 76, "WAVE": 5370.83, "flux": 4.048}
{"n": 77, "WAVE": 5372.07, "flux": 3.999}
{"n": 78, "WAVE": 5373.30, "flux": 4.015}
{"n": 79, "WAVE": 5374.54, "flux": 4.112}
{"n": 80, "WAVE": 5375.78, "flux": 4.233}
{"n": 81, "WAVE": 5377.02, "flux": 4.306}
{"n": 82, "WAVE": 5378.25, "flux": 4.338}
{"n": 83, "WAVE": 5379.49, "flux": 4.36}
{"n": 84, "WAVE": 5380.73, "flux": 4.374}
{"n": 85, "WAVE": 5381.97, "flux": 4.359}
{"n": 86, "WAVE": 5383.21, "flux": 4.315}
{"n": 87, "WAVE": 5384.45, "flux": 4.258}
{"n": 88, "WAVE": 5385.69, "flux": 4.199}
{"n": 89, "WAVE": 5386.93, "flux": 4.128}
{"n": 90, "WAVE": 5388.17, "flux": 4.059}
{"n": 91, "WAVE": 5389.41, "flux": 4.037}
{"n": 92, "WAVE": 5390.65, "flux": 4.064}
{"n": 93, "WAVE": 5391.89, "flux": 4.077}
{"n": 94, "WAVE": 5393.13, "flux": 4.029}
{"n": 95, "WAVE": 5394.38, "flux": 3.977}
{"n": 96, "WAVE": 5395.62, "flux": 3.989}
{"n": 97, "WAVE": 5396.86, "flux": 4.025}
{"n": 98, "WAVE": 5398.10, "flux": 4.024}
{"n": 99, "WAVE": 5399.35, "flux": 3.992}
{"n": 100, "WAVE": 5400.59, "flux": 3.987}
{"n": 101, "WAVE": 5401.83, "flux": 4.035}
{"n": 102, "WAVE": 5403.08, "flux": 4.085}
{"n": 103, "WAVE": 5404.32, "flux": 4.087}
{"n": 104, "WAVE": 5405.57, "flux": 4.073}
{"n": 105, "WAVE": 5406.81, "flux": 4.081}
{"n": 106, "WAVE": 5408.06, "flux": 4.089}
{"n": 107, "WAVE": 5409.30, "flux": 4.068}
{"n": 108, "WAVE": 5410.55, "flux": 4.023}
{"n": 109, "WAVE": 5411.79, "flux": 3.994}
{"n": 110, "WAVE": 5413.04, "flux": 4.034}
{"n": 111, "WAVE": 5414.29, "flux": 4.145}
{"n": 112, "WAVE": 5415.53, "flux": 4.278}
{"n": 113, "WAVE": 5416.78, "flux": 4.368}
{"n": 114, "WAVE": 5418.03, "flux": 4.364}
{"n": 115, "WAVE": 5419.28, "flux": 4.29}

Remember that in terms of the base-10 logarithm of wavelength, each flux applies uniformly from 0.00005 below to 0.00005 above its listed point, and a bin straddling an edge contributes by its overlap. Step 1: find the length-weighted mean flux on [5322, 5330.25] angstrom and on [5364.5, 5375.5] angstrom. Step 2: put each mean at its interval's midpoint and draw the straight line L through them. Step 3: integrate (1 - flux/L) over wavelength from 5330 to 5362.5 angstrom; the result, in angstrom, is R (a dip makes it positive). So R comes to -1.0 angstrom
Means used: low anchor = 3.94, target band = 4.11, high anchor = 4.04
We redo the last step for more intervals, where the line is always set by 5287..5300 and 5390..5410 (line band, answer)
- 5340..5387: -1.74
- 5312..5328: -0.37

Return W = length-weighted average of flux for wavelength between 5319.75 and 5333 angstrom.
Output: 3.94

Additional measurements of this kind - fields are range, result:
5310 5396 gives 4.12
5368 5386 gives 4.2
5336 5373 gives 4.15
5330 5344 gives 3.87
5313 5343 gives 3.99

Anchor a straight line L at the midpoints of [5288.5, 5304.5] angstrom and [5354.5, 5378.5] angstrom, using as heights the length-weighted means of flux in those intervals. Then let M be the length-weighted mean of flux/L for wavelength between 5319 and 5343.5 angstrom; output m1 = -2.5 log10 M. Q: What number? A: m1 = 0.05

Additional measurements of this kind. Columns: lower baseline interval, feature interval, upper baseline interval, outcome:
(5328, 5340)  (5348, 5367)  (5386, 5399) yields -0.10 mag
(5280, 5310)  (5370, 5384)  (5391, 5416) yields -0.04 mag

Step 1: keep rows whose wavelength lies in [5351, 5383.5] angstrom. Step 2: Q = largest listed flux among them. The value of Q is 4.481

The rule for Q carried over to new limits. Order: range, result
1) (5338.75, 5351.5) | 4.201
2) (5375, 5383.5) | 4.374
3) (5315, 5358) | 4.45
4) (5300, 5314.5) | 4.273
